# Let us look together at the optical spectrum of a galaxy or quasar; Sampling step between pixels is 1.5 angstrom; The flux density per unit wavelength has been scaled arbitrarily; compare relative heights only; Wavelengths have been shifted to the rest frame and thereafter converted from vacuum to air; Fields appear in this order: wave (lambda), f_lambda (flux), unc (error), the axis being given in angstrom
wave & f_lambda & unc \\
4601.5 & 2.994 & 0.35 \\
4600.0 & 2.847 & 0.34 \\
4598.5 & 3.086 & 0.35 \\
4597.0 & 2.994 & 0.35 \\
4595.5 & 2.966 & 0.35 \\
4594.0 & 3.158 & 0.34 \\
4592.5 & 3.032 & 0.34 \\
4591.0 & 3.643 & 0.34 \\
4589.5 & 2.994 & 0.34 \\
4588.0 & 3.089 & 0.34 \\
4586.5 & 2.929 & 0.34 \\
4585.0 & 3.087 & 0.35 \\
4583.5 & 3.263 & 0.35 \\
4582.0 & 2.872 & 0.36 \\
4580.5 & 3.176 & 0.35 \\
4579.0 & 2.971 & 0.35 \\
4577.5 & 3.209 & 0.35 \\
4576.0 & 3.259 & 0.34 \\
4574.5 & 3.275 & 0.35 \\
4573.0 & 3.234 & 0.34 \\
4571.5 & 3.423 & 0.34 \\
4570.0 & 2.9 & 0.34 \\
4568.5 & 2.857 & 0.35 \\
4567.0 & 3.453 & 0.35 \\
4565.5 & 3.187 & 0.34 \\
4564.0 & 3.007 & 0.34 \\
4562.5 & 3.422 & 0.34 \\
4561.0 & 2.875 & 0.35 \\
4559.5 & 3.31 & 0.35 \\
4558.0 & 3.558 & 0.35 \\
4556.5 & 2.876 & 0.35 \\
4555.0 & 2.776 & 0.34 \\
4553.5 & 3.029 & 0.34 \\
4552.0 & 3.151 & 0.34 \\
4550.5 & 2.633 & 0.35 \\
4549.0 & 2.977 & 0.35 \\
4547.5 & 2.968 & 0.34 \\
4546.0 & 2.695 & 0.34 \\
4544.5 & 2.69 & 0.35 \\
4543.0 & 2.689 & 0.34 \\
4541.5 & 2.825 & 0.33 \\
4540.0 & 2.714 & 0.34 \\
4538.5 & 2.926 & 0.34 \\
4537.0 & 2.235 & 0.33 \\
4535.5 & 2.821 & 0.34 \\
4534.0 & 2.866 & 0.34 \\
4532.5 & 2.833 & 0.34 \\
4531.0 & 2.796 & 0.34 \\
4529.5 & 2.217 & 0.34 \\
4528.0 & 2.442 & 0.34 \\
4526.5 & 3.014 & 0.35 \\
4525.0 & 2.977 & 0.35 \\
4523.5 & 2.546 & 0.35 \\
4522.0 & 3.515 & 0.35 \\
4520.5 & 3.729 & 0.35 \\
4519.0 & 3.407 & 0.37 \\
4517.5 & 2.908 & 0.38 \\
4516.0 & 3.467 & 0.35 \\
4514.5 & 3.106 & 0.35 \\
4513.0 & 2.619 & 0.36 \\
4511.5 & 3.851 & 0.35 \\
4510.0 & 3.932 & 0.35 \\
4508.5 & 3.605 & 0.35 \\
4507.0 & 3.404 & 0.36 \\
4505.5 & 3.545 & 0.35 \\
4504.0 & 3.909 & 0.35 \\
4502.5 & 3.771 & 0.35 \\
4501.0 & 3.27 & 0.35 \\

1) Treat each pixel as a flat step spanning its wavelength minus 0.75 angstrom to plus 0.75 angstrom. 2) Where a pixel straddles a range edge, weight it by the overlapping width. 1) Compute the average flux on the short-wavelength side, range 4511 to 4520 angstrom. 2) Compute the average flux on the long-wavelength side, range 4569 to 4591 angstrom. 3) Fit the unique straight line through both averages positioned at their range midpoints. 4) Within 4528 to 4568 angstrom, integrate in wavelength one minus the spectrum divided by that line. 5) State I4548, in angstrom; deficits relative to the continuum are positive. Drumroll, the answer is 3.5 angstrom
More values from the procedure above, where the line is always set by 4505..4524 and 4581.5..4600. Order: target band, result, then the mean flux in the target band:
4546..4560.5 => 0.95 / 3.01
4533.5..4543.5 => 1.69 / 2.72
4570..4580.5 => -0.20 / 3.2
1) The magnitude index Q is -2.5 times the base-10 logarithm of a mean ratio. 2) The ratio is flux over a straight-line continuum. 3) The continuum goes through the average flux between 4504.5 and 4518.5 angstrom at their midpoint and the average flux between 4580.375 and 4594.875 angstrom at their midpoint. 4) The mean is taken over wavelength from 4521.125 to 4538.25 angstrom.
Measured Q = 0.20 mag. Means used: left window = 3.39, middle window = 2.76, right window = 3.12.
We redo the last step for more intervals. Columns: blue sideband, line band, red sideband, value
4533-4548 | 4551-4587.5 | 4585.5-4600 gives -0.07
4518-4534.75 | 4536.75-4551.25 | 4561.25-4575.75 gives 0.11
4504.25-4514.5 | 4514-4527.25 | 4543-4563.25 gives 0.06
